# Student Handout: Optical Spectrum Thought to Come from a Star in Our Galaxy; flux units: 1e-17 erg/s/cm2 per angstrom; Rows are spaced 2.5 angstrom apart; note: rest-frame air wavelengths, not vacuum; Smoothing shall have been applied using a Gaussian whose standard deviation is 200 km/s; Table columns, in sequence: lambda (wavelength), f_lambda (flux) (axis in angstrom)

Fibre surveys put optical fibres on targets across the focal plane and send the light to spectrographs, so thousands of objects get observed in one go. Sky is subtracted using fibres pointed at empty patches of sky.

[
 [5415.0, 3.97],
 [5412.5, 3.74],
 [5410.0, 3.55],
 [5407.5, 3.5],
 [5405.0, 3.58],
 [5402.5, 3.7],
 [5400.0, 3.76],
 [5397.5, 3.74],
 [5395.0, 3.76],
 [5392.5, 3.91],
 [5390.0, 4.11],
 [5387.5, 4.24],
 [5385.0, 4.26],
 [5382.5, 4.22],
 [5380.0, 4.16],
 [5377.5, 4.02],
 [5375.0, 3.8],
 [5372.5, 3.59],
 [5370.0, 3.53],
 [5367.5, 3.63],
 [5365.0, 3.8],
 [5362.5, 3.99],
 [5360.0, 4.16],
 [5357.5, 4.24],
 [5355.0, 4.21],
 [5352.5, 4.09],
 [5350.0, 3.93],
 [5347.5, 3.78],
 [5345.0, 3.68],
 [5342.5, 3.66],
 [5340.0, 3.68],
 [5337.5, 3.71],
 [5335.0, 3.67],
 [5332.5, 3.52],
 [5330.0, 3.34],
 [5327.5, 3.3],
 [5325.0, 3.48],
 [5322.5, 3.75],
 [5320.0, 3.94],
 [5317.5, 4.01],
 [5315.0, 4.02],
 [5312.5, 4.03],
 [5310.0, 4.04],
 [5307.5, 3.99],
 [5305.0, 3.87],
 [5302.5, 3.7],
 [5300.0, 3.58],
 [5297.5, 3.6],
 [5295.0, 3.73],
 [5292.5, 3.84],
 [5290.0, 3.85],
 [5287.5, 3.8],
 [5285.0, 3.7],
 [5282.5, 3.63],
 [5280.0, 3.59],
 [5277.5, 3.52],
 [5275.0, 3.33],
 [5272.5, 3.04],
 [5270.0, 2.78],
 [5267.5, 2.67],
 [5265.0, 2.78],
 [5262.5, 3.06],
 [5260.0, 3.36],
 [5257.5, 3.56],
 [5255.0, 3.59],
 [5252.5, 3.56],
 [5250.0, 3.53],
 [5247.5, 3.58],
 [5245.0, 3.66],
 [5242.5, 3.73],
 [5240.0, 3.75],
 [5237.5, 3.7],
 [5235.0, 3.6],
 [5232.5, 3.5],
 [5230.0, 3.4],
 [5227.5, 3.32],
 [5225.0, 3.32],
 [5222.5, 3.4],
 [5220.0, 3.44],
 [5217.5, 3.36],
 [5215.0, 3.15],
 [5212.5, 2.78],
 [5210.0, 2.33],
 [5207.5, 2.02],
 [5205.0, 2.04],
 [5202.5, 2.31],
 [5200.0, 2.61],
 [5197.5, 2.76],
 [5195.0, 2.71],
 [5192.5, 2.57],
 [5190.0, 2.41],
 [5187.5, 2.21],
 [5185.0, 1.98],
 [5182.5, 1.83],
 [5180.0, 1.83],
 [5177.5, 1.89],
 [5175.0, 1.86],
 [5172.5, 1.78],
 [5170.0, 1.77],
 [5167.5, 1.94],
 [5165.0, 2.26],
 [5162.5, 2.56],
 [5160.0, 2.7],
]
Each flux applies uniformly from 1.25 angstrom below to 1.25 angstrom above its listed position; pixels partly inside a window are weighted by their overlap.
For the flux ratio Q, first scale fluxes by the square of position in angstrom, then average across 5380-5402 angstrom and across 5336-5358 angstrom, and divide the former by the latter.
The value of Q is 1.0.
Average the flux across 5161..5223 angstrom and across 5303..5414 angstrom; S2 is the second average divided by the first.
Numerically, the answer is 1.61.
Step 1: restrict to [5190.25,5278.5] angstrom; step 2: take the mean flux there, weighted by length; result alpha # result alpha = 3.13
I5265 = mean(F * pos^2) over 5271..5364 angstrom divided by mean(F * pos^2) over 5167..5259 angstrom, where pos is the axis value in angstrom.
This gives 1.4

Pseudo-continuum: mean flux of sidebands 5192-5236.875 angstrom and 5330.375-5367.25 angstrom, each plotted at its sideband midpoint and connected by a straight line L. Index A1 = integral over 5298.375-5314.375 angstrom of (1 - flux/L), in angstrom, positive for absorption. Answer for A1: -1.4 angstrom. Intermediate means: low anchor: 2.94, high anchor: 3.85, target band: 3.87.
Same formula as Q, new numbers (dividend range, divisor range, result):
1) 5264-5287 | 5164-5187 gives 1.77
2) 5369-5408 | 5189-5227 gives 1.50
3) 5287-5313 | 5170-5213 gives 1.80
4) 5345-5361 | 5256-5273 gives 1.37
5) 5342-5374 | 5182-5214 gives 1.74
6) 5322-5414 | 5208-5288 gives 1.19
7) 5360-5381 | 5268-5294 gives 1.14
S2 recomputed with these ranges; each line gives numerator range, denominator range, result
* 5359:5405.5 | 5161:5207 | 1.78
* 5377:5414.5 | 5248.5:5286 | 1.17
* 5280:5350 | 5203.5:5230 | 1.27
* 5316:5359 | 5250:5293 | 1.11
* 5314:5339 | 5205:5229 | 1.24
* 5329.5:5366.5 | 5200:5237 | 1.28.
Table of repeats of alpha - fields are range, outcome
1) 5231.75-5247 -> 3.66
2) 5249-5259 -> 3.56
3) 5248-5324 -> 3.58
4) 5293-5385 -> 3.82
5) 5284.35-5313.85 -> 3.81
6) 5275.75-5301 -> 3.68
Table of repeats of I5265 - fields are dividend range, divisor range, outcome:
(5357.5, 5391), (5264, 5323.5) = 1.13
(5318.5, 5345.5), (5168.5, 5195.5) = 1.86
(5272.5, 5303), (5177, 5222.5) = 1.50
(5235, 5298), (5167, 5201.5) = 1.66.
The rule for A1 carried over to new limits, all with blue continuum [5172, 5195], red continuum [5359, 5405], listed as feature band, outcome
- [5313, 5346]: -2.58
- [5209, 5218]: -1.98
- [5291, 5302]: -2.03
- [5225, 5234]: -3.21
